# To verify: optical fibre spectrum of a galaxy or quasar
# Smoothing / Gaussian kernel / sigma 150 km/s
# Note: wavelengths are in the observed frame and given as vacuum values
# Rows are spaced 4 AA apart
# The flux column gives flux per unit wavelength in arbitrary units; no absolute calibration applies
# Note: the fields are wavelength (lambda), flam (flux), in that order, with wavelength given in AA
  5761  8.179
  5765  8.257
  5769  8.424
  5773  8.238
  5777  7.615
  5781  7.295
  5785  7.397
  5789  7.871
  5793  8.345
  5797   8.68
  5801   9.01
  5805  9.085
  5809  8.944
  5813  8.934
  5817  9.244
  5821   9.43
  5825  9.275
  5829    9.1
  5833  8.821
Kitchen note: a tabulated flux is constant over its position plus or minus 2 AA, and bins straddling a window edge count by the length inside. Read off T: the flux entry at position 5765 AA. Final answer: 8.257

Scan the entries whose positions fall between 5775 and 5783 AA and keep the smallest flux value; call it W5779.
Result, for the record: 7.295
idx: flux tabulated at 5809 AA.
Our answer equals 8.944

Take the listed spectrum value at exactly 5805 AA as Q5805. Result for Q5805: 9.085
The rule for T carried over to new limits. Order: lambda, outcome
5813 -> 8.934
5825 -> 9.275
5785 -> 7.397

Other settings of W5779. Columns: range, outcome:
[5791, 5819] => 8.345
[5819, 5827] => 9.275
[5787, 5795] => 7.871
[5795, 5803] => 8.68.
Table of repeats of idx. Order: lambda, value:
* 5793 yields 8.345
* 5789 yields 7.871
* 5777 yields 7.615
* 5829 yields 9.1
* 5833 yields 8.821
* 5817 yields 9.244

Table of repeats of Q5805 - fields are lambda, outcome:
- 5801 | 9.01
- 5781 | 7.295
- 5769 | 8.424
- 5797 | 8.68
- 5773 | 8.238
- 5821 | 9.43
